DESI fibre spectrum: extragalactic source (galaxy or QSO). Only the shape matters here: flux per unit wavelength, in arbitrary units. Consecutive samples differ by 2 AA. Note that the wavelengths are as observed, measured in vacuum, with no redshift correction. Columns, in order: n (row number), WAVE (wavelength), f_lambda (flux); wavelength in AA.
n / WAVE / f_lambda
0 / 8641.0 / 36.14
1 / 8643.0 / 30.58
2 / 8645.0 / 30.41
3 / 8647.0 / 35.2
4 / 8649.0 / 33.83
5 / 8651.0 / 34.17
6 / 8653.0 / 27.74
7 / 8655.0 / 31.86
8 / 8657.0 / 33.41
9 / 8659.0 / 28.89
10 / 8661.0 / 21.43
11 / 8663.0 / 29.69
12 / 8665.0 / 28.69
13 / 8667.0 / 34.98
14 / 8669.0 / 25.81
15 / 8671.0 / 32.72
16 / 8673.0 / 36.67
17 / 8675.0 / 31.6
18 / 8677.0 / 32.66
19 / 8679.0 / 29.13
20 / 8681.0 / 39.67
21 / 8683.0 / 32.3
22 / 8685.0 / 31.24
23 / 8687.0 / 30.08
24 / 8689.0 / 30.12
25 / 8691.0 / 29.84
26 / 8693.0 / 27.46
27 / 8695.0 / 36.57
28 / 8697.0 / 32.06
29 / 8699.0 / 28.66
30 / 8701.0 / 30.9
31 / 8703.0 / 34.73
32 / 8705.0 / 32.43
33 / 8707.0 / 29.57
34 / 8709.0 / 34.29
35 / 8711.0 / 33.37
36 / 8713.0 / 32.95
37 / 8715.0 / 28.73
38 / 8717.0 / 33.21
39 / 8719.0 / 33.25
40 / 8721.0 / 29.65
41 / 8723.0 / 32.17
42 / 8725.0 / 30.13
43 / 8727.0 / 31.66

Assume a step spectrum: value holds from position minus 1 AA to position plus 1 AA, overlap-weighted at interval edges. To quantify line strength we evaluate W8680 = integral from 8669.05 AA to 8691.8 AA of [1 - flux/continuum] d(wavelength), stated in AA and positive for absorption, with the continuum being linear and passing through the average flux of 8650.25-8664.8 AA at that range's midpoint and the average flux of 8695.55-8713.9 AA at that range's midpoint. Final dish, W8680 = -1.0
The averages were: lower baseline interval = 29.5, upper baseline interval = 32.2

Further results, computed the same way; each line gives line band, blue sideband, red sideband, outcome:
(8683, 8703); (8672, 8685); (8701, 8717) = 1.1 AA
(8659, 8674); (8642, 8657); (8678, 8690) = 1.0 AA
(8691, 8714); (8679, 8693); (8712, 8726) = -0.3 AA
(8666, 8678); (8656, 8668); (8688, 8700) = -1.0 AA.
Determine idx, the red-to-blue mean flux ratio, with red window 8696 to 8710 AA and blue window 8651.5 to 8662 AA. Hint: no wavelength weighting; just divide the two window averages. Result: 1.10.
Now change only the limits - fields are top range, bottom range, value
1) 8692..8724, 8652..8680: 1.05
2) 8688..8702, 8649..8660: 0.98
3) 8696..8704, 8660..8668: 1.10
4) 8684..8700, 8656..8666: 1.08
